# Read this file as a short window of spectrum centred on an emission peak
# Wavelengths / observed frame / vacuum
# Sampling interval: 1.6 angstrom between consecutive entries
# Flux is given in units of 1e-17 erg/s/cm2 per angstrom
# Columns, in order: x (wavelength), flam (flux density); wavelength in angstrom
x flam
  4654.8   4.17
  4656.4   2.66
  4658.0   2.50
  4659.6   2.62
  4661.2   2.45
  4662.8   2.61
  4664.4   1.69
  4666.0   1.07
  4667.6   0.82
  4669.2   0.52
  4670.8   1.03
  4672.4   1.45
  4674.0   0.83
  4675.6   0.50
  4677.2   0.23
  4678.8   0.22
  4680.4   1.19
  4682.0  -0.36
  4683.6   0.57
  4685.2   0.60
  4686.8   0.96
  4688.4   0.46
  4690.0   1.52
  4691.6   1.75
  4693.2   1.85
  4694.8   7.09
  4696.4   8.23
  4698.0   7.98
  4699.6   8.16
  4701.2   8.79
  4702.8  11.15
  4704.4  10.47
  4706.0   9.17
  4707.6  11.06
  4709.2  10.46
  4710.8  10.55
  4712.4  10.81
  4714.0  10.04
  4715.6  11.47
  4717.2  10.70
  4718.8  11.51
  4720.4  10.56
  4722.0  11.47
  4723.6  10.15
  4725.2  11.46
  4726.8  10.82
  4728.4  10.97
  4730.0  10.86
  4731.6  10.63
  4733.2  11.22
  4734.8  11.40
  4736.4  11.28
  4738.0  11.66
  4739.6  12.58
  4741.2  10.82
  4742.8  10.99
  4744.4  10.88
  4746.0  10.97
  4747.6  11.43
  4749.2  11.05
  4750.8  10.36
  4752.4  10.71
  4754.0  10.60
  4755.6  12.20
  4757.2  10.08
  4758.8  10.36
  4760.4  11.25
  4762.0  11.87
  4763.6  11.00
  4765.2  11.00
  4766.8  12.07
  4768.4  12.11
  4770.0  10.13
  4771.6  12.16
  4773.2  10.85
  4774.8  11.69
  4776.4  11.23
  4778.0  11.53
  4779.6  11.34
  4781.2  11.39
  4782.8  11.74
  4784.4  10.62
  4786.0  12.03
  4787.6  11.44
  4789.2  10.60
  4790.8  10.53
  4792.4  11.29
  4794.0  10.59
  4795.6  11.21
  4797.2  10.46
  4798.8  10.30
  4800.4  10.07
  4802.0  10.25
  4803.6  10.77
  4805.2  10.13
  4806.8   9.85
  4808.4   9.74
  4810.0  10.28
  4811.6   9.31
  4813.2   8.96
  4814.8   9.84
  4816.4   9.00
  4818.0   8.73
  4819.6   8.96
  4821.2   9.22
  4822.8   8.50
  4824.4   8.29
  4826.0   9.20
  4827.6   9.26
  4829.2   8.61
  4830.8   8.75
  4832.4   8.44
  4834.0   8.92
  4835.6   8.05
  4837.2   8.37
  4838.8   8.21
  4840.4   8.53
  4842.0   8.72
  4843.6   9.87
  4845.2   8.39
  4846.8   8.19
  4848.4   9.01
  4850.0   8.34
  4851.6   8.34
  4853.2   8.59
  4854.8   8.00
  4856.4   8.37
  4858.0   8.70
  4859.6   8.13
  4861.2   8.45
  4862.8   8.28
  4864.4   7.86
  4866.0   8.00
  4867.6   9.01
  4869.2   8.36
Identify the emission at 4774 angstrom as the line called C IV 1549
